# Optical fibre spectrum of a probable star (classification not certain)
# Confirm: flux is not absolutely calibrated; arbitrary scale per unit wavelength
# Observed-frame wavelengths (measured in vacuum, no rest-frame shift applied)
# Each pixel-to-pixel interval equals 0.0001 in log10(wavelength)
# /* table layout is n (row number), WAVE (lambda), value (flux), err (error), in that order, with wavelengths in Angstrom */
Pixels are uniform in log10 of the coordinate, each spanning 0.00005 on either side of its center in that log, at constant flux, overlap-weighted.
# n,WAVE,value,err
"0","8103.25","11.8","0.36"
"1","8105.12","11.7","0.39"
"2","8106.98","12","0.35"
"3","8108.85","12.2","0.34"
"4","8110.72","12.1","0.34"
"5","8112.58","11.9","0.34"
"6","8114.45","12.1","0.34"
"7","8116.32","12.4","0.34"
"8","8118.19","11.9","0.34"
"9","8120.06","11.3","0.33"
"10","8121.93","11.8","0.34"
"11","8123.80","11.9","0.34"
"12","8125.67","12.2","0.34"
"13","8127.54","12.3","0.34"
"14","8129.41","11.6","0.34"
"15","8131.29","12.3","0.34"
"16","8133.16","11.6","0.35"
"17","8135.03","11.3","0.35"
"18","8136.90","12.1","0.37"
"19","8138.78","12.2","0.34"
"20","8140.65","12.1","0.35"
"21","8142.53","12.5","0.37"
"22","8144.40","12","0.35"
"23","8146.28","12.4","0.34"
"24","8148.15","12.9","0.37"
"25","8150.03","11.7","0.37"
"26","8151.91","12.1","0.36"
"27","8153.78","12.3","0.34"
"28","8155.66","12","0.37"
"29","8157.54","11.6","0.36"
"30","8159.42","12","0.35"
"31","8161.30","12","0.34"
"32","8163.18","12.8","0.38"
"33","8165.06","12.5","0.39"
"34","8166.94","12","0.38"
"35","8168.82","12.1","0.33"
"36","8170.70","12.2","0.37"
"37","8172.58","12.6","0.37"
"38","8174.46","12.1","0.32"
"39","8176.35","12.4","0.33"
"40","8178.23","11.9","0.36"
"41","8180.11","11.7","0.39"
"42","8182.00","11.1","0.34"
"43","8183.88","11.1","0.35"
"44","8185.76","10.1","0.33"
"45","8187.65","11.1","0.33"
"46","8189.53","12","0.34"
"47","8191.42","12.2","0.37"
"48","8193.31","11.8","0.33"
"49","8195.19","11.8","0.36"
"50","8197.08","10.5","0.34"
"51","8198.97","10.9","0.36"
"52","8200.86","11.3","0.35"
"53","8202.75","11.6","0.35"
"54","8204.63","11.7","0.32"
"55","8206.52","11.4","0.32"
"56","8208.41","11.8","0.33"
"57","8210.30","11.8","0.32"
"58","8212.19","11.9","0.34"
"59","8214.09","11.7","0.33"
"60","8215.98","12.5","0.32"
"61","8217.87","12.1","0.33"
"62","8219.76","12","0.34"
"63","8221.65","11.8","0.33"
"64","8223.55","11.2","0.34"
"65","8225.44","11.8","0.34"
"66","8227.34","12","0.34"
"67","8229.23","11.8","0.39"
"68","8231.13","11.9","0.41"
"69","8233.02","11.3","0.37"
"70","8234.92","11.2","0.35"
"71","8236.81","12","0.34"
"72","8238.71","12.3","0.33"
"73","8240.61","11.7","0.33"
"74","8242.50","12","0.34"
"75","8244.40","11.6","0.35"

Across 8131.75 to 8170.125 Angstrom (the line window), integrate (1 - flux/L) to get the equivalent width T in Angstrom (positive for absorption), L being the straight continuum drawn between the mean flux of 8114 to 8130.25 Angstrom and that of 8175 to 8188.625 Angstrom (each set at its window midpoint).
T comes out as -1.5 Angstrom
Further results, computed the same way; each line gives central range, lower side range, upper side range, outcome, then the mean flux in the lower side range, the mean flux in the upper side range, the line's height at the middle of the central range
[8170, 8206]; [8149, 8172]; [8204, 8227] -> 1.2 Angstrom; 12.1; 11.8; 12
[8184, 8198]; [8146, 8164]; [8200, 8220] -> 0.7 Angstrom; 12.2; 11.8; 11.9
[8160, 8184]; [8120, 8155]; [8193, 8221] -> -0.4 Angstrom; 12.1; 11.7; 11.9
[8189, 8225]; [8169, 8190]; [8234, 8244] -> 0.2 Angstrom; 11.7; 11.8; 11.7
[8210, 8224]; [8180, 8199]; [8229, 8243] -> -0.4 Angstrom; 11.3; 11.8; 11.6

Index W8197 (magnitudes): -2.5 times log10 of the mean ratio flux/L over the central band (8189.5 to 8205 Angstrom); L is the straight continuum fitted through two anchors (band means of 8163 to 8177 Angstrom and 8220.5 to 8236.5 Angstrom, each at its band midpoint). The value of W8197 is 0.05 mag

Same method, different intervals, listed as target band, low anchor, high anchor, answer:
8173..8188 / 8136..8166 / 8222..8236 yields 0.05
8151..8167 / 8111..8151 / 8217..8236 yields -0.02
